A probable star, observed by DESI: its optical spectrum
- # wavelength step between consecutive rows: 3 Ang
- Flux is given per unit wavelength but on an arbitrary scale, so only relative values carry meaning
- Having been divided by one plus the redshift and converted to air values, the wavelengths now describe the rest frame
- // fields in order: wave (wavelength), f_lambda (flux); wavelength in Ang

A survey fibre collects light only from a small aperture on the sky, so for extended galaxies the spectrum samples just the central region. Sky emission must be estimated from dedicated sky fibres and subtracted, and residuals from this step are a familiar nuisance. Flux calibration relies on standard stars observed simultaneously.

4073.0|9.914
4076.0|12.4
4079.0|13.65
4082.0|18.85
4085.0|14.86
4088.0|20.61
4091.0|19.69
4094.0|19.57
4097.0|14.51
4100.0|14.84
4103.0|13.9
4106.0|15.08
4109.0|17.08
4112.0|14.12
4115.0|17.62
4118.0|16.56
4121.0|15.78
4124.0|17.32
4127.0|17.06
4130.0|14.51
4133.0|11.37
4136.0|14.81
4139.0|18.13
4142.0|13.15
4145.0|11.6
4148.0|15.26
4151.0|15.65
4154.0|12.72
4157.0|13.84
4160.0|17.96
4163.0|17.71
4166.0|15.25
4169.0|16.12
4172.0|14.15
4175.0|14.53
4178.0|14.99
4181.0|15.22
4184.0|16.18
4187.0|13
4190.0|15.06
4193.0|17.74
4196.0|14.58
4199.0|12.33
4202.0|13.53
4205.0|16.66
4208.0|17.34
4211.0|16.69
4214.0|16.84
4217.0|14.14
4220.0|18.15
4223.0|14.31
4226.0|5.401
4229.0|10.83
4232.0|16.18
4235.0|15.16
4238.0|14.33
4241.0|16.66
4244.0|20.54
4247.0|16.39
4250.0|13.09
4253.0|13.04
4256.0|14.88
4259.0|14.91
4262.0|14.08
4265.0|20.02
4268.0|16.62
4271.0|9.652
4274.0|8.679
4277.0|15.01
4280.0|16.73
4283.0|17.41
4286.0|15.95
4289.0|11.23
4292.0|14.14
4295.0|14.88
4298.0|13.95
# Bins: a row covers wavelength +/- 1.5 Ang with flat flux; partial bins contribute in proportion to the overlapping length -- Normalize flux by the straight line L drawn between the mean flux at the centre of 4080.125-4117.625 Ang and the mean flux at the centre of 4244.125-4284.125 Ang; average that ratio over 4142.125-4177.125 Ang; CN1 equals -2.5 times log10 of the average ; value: 0.08 mag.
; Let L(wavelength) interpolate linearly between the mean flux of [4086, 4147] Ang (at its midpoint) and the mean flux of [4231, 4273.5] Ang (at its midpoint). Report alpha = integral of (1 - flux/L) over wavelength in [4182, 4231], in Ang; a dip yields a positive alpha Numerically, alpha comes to 2.8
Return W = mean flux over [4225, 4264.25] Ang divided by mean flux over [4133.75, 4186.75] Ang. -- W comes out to 1.0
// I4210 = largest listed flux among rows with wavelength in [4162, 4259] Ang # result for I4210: 20.54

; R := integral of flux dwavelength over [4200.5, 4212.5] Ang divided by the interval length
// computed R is 16.1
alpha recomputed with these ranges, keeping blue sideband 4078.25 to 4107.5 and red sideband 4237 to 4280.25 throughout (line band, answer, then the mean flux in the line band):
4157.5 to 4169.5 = -0.5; 16.6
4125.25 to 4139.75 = 1.0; 15.1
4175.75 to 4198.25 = 0.8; 15.1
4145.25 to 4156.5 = 1.3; 14.2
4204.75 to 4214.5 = -0.9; 16.9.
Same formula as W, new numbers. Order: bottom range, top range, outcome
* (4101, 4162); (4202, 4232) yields 0.96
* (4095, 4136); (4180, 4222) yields 1.01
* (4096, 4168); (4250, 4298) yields 0.95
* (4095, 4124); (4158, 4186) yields 1.00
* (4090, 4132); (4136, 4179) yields 0.93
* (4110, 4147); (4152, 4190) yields 1.00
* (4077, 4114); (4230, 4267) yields 0.96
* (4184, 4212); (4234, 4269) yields 1.04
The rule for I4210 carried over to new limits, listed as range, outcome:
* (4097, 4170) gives 18.13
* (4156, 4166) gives 17.96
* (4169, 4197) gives 17.74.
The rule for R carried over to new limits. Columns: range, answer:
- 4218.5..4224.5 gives 16.2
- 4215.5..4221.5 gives 16.1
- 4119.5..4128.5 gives 16.7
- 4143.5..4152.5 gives 14.2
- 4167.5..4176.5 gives 14.9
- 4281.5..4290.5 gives 14.9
